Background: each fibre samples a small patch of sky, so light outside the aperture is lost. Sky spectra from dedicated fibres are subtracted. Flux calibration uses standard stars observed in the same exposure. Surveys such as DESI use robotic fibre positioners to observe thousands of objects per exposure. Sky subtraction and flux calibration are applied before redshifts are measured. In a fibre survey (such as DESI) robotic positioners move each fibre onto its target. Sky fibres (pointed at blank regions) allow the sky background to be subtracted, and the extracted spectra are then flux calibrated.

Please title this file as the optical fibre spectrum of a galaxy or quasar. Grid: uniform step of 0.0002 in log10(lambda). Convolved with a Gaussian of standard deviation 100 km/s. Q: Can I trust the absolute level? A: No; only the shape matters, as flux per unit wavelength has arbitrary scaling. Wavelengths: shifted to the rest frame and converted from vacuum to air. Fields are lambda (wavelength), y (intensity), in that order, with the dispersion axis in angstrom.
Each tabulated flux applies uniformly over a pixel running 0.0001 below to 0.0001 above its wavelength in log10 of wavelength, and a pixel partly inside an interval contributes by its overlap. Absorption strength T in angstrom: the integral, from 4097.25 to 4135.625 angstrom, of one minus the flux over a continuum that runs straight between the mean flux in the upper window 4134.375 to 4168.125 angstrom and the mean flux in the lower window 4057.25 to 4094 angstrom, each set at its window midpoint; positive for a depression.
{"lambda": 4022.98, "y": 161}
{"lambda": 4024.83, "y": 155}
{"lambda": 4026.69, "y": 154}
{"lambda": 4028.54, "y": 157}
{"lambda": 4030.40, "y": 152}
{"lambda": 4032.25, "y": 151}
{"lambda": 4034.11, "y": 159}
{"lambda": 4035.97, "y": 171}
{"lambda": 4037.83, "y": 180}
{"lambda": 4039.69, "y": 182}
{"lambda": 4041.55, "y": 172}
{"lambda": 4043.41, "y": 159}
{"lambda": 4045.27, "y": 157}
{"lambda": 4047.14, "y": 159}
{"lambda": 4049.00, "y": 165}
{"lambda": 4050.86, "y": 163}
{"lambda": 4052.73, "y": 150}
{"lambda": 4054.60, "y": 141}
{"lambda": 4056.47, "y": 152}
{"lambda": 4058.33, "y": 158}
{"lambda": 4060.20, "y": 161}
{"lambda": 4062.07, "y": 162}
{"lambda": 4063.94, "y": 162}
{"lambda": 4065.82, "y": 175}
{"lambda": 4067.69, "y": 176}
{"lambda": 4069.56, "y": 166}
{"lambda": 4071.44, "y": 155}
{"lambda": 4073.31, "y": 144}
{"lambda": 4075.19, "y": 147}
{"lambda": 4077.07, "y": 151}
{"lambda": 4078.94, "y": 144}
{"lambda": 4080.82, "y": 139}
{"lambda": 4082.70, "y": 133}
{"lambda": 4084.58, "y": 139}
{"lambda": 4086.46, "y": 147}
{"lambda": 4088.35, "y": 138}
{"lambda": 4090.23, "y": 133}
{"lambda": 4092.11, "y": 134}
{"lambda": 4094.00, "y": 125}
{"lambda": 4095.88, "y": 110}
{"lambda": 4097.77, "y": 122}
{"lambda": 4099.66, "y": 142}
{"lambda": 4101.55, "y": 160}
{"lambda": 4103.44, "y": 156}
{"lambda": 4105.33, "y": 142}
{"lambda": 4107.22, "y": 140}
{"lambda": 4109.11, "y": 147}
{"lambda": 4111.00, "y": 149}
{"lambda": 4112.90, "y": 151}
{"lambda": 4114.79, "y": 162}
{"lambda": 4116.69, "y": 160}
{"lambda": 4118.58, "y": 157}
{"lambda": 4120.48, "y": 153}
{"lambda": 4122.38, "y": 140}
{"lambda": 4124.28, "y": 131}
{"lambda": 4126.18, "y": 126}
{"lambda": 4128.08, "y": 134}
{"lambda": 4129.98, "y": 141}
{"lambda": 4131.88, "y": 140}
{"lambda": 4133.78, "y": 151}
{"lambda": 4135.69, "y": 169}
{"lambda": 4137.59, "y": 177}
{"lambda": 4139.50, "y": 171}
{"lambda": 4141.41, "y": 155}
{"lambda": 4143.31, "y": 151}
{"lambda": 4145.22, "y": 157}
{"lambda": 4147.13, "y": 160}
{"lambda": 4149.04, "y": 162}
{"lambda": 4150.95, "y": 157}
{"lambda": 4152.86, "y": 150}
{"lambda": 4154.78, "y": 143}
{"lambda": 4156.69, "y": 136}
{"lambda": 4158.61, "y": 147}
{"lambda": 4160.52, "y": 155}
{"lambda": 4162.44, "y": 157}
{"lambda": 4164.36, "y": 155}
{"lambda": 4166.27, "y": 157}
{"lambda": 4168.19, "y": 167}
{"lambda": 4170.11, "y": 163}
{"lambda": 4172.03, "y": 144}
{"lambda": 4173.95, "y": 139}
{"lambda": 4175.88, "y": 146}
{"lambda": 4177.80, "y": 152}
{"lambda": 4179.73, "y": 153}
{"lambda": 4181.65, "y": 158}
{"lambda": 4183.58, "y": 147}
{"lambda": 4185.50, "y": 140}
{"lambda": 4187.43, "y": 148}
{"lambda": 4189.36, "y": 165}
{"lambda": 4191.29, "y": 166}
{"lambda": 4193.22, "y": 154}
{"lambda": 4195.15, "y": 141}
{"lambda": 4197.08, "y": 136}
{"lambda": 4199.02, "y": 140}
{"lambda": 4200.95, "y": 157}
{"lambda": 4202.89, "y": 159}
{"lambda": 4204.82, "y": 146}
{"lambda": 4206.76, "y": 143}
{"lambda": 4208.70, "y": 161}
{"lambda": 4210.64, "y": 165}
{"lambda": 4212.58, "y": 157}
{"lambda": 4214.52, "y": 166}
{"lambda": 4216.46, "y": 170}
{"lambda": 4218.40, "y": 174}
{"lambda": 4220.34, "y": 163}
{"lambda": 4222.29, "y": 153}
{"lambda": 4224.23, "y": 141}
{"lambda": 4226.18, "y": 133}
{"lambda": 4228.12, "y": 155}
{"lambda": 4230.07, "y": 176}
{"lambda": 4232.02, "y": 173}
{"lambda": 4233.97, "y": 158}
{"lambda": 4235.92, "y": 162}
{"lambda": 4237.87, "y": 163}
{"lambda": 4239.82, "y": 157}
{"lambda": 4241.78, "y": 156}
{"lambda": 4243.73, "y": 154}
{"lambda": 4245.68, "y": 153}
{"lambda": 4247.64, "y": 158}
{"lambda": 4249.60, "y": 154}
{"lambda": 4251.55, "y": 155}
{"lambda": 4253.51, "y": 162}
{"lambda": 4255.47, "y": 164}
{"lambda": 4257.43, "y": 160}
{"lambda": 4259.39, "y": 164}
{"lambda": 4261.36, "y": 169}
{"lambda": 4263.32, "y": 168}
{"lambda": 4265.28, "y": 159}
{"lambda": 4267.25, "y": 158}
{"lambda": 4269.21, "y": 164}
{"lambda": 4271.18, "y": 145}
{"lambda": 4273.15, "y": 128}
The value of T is 1.9 angstrom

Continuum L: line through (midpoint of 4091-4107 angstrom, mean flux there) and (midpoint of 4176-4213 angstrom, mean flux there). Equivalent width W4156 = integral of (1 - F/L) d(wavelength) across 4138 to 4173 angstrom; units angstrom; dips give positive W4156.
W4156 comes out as -2.3 angstrom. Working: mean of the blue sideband 136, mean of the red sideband 152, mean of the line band 155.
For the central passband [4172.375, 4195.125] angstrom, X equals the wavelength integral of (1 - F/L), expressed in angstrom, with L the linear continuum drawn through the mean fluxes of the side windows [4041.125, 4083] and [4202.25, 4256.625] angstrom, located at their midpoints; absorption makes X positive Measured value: 1.0 angstrom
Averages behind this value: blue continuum 156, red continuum 158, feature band 151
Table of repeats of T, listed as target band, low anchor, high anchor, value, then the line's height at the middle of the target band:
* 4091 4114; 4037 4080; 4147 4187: 2.4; 157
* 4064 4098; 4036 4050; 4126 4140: 3.6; 161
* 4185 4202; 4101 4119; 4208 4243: 0.9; 158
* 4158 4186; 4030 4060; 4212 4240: 1.4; 160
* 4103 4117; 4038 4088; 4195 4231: 0.5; 156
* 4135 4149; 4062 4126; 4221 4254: -1.2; 150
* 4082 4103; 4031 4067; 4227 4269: 3.4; 162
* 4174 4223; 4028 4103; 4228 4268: 1.4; 159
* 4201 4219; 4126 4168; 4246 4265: -0.2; 158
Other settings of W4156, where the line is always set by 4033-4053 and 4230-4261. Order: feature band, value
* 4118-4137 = 2.2 angstrom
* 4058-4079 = 0.7 angstrom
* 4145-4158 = 0.9 angstrom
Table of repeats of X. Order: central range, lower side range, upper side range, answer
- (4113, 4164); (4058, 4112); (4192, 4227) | -0.7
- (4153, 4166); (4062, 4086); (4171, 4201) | 0.0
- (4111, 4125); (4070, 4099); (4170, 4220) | -0.8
